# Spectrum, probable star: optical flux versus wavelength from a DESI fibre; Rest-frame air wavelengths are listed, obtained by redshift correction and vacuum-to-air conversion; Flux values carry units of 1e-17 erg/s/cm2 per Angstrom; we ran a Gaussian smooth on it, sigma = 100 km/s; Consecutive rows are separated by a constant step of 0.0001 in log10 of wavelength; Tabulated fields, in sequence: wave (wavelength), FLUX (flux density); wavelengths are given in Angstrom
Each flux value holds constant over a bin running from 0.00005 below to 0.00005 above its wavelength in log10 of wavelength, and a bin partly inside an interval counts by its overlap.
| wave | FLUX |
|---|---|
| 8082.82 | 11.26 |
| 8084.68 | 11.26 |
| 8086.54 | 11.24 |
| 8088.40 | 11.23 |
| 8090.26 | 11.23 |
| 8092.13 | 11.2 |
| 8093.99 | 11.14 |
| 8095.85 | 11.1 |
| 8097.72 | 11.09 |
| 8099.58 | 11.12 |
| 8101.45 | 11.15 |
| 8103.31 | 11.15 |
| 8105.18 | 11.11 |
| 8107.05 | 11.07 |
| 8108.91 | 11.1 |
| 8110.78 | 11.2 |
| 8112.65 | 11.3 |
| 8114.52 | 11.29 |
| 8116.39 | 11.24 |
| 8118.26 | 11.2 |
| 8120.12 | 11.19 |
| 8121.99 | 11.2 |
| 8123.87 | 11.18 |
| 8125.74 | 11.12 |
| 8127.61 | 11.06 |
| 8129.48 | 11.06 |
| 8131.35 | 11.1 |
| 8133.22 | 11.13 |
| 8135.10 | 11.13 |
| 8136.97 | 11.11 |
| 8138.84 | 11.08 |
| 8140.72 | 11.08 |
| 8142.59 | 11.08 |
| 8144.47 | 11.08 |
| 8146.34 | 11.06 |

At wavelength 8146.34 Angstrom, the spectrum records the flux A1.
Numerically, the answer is 11.06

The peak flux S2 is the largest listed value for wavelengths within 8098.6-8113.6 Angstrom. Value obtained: 11.3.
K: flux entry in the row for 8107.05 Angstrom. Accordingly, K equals 11.07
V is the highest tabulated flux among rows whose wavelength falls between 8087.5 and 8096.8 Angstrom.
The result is 11.23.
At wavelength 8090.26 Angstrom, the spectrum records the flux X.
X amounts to 11.23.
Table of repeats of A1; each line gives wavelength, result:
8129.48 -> 11.06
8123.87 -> 11.18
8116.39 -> 11.24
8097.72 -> 11.09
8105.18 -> 11.11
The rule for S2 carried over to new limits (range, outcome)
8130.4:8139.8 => 11.13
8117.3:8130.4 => 11.2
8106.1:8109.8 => 11.1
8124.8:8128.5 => 11.12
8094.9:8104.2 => 11.15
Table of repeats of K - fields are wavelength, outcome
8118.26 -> 11.2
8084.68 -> 11.26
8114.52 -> 11.29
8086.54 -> 11.24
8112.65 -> 11.3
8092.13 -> 11.2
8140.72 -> 11.08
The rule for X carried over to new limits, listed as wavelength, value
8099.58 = 11.12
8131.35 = 11.1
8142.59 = 11.08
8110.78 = 11.2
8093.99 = 11.14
